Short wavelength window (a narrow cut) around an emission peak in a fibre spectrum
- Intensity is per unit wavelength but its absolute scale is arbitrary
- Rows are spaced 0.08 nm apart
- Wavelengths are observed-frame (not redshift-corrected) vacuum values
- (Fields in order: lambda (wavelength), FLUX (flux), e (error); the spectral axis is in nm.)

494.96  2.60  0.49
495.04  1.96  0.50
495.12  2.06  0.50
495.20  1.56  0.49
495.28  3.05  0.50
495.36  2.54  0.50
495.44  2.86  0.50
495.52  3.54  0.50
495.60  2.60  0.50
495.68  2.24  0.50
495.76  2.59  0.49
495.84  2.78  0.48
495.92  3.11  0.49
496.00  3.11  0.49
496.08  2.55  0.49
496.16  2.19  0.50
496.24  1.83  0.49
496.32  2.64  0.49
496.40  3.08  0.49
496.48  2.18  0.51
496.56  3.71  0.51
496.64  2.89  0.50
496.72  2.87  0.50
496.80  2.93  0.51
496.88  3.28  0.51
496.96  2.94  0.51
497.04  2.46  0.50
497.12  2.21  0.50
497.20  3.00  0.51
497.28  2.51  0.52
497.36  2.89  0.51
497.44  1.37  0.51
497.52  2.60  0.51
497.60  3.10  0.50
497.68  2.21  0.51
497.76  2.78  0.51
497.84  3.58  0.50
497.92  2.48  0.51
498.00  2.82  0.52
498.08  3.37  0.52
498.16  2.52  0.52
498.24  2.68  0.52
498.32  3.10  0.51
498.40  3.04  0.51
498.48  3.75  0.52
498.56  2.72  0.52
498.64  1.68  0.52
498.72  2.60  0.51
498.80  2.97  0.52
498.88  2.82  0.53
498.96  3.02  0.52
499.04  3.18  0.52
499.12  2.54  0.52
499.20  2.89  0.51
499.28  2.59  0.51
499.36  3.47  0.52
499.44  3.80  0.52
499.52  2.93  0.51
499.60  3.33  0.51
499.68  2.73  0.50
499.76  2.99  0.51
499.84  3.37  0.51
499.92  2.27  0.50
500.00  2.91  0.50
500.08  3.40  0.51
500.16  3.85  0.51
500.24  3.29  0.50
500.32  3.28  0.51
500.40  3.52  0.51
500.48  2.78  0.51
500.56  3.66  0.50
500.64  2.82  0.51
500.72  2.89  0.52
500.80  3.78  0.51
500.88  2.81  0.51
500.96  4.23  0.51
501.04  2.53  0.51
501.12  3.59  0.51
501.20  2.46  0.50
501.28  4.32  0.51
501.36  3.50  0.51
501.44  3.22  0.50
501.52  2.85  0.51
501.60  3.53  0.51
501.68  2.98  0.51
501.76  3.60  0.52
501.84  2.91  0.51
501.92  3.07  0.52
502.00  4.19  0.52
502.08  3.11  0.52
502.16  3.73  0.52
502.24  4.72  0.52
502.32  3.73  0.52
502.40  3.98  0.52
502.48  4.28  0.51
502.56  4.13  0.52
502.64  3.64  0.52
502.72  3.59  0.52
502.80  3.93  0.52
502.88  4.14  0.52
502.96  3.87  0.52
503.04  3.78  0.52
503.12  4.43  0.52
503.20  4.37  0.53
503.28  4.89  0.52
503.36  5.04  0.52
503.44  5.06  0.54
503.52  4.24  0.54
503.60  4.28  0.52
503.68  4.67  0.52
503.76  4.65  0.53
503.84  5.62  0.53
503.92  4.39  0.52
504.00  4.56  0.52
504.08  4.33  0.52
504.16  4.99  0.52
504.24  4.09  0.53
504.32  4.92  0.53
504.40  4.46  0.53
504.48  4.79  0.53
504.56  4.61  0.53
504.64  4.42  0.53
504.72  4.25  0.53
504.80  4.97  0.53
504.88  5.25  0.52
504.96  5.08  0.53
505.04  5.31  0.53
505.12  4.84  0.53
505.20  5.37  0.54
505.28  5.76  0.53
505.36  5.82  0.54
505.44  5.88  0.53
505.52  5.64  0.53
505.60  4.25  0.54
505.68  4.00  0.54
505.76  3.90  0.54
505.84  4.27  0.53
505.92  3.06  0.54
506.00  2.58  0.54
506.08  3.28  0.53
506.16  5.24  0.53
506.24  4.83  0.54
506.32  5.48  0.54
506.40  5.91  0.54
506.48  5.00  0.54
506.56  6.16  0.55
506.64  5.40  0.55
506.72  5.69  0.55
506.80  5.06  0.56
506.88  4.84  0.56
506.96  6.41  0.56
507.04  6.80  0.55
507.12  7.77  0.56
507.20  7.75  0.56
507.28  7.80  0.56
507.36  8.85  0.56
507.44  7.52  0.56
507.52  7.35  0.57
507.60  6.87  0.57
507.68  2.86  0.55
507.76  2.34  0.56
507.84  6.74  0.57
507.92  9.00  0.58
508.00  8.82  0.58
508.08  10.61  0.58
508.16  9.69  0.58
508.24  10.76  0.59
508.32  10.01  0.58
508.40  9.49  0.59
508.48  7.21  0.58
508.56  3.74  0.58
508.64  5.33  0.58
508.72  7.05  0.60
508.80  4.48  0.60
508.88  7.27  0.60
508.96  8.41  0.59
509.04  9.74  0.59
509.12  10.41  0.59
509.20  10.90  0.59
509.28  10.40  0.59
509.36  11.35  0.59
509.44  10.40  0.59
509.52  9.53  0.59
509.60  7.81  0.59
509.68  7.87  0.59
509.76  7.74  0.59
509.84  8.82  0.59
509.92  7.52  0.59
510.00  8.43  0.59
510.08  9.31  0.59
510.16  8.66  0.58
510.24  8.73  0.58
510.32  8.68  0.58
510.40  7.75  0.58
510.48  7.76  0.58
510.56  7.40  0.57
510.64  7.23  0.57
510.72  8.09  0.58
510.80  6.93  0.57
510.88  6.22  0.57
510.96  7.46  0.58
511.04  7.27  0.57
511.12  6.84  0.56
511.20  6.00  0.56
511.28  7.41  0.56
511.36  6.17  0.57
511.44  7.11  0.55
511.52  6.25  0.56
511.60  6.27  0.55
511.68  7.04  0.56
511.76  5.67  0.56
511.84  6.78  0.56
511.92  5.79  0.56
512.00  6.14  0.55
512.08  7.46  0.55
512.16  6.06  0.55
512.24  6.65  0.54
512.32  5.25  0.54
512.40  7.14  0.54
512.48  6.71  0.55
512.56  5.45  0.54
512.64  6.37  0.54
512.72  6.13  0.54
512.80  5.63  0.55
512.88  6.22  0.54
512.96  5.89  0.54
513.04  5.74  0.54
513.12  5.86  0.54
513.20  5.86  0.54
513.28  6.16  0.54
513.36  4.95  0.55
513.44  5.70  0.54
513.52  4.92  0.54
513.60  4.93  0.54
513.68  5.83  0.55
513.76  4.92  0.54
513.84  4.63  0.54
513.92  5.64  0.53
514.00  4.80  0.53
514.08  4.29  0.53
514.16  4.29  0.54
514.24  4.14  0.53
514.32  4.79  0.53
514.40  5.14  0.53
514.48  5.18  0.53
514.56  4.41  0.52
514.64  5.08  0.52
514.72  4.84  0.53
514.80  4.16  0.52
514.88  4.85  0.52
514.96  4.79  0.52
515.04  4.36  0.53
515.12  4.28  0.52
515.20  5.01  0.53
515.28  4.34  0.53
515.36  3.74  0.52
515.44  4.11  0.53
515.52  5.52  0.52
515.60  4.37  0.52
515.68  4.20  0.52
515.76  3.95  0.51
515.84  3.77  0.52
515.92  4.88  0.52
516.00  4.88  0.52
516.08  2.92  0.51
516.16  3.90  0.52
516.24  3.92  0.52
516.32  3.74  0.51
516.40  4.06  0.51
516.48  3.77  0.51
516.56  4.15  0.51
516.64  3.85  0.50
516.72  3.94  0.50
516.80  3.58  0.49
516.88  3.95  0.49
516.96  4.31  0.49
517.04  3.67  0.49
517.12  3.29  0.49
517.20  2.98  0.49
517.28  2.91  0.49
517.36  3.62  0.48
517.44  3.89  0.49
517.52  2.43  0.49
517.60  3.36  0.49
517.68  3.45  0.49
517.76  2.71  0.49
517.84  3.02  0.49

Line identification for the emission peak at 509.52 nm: C IV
